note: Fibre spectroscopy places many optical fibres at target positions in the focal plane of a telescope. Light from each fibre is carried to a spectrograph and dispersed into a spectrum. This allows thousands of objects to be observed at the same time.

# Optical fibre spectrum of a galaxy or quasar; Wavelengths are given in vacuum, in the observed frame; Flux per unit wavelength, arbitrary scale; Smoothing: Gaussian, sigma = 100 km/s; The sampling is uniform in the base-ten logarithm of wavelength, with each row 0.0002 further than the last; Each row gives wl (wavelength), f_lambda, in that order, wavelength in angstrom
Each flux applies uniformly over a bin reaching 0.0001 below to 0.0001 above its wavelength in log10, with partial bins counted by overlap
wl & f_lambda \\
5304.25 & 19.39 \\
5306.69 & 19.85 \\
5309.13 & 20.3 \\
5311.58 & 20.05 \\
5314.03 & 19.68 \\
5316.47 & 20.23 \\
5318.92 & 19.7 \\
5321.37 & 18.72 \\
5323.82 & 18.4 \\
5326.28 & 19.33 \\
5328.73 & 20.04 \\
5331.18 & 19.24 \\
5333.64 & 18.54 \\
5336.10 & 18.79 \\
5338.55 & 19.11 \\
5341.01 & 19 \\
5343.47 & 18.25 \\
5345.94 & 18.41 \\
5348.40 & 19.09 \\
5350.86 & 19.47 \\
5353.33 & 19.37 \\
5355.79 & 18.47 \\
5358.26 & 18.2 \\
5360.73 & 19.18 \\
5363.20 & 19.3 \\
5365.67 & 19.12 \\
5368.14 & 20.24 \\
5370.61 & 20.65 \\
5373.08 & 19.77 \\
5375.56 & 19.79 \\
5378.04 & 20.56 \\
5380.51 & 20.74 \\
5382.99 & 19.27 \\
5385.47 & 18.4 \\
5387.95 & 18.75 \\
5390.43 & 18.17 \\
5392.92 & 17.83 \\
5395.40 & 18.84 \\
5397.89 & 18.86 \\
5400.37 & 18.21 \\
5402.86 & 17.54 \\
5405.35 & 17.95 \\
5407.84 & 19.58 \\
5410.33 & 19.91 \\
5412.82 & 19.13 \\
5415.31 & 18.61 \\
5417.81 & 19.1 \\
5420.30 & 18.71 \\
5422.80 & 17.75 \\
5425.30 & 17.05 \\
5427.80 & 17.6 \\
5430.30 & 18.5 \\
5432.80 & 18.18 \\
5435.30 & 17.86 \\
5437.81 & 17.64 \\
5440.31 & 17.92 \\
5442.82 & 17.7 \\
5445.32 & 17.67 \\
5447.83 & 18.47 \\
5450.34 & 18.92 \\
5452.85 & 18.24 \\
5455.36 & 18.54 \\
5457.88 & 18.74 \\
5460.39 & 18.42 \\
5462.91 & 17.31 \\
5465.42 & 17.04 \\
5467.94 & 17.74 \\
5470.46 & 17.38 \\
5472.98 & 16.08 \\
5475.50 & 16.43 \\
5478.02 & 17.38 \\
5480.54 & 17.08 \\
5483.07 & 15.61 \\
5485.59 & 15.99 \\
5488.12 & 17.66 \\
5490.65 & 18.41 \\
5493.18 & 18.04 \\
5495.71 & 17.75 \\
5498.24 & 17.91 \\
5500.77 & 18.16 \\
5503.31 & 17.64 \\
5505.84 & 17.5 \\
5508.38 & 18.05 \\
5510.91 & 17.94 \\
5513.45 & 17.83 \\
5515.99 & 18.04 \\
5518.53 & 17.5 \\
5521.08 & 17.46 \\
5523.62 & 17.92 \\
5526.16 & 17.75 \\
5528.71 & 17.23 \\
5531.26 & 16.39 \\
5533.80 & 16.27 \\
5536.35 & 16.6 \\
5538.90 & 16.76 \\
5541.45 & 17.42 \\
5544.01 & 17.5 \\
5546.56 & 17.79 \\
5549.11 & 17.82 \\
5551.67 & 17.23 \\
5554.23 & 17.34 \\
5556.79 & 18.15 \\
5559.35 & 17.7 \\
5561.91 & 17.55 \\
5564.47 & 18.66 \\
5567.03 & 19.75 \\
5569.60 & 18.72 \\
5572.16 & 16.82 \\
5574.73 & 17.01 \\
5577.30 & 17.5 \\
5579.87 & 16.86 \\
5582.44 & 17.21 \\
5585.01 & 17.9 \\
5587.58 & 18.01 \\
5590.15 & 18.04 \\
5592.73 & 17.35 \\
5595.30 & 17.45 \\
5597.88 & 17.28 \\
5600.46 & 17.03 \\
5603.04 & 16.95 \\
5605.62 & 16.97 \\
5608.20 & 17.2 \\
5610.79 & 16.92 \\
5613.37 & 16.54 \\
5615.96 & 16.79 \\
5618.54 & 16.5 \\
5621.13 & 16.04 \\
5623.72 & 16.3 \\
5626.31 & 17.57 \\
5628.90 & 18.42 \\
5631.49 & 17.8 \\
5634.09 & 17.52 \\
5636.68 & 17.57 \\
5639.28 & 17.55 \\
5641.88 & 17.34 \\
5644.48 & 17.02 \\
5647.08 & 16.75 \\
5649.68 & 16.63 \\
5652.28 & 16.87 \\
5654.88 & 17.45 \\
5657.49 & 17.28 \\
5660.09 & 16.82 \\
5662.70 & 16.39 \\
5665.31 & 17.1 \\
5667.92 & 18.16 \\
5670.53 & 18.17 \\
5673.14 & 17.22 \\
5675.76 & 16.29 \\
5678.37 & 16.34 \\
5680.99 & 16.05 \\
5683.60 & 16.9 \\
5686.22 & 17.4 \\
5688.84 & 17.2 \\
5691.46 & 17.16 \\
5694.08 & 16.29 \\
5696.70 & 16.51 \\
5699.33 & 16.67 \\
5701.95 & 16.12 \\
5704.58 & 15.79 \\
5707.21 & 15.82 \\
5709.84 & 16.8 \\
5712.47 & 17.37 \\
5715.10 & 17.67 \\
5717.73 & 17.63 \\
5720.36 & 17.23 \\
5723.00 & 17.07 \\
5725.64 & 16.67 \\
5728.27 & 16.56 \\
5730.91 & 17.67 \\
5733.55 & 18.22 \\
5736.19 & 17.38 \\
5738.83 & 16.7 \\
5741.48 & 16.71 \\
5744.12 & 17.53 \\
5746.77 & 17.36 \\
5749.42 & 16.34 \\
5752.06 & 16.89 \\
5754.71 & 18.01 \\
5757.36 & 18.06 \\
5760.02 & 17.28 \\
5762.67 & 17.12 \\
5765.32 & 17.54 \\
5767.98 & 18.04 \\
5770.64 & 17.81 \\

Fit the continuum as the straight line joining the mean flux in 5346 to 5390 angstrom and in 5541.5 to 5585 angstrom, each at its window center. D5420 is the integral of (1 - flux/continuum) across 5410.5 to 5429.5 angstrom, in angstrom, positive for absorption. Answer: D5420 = 0.6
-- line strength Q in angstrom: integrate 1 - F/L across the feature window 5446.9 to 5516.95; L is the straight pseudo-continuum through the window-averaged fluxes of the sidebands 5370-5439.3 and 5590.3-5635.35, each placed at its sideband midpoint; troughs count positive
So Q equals 1.9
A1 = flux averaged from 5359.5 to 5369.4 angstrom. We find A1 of 19.5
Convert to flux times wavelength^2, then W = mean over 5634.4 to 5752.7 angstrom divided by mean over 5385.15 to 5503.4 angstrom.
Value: 1.04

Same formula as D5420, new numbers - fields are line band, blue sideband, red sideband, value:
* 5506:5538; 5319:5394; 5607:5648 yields 0.9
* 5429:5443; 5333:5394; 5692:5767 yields 0.6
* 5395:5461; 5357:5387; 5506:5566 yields 1.9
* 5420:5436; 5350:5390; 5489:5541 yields 0.7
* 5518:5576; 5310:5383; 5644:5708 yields 0.9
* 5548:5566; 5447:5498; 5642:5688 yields -0.5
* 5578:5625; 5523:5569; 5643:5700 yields 0.6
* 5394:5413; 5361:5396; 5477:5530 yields 0.3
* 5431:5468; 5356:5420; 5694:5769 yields 1.4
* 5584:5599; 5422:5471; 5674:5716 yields -0.4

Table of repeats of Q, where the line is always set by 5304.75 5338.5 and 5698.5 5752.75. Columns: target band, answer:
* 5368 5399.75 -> -0.43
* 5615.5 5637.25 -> 0.50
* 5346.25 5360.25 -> 0.25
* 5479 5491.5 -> 1.04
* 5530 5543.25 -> 1.03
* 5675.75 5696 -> 0.57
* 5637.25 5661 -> 0.46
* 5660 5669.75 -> 0.07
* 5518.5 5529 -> 0.34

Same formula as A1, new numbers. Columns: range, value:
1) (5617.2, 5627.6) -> 16.6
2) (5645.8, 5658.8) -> 17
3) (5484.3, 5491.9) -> 17.3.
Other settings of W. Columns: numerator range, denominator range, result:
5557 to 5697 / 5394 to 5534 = 1.02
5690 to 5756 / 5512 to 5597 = 1.03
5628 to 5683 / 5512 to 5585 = 1.02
